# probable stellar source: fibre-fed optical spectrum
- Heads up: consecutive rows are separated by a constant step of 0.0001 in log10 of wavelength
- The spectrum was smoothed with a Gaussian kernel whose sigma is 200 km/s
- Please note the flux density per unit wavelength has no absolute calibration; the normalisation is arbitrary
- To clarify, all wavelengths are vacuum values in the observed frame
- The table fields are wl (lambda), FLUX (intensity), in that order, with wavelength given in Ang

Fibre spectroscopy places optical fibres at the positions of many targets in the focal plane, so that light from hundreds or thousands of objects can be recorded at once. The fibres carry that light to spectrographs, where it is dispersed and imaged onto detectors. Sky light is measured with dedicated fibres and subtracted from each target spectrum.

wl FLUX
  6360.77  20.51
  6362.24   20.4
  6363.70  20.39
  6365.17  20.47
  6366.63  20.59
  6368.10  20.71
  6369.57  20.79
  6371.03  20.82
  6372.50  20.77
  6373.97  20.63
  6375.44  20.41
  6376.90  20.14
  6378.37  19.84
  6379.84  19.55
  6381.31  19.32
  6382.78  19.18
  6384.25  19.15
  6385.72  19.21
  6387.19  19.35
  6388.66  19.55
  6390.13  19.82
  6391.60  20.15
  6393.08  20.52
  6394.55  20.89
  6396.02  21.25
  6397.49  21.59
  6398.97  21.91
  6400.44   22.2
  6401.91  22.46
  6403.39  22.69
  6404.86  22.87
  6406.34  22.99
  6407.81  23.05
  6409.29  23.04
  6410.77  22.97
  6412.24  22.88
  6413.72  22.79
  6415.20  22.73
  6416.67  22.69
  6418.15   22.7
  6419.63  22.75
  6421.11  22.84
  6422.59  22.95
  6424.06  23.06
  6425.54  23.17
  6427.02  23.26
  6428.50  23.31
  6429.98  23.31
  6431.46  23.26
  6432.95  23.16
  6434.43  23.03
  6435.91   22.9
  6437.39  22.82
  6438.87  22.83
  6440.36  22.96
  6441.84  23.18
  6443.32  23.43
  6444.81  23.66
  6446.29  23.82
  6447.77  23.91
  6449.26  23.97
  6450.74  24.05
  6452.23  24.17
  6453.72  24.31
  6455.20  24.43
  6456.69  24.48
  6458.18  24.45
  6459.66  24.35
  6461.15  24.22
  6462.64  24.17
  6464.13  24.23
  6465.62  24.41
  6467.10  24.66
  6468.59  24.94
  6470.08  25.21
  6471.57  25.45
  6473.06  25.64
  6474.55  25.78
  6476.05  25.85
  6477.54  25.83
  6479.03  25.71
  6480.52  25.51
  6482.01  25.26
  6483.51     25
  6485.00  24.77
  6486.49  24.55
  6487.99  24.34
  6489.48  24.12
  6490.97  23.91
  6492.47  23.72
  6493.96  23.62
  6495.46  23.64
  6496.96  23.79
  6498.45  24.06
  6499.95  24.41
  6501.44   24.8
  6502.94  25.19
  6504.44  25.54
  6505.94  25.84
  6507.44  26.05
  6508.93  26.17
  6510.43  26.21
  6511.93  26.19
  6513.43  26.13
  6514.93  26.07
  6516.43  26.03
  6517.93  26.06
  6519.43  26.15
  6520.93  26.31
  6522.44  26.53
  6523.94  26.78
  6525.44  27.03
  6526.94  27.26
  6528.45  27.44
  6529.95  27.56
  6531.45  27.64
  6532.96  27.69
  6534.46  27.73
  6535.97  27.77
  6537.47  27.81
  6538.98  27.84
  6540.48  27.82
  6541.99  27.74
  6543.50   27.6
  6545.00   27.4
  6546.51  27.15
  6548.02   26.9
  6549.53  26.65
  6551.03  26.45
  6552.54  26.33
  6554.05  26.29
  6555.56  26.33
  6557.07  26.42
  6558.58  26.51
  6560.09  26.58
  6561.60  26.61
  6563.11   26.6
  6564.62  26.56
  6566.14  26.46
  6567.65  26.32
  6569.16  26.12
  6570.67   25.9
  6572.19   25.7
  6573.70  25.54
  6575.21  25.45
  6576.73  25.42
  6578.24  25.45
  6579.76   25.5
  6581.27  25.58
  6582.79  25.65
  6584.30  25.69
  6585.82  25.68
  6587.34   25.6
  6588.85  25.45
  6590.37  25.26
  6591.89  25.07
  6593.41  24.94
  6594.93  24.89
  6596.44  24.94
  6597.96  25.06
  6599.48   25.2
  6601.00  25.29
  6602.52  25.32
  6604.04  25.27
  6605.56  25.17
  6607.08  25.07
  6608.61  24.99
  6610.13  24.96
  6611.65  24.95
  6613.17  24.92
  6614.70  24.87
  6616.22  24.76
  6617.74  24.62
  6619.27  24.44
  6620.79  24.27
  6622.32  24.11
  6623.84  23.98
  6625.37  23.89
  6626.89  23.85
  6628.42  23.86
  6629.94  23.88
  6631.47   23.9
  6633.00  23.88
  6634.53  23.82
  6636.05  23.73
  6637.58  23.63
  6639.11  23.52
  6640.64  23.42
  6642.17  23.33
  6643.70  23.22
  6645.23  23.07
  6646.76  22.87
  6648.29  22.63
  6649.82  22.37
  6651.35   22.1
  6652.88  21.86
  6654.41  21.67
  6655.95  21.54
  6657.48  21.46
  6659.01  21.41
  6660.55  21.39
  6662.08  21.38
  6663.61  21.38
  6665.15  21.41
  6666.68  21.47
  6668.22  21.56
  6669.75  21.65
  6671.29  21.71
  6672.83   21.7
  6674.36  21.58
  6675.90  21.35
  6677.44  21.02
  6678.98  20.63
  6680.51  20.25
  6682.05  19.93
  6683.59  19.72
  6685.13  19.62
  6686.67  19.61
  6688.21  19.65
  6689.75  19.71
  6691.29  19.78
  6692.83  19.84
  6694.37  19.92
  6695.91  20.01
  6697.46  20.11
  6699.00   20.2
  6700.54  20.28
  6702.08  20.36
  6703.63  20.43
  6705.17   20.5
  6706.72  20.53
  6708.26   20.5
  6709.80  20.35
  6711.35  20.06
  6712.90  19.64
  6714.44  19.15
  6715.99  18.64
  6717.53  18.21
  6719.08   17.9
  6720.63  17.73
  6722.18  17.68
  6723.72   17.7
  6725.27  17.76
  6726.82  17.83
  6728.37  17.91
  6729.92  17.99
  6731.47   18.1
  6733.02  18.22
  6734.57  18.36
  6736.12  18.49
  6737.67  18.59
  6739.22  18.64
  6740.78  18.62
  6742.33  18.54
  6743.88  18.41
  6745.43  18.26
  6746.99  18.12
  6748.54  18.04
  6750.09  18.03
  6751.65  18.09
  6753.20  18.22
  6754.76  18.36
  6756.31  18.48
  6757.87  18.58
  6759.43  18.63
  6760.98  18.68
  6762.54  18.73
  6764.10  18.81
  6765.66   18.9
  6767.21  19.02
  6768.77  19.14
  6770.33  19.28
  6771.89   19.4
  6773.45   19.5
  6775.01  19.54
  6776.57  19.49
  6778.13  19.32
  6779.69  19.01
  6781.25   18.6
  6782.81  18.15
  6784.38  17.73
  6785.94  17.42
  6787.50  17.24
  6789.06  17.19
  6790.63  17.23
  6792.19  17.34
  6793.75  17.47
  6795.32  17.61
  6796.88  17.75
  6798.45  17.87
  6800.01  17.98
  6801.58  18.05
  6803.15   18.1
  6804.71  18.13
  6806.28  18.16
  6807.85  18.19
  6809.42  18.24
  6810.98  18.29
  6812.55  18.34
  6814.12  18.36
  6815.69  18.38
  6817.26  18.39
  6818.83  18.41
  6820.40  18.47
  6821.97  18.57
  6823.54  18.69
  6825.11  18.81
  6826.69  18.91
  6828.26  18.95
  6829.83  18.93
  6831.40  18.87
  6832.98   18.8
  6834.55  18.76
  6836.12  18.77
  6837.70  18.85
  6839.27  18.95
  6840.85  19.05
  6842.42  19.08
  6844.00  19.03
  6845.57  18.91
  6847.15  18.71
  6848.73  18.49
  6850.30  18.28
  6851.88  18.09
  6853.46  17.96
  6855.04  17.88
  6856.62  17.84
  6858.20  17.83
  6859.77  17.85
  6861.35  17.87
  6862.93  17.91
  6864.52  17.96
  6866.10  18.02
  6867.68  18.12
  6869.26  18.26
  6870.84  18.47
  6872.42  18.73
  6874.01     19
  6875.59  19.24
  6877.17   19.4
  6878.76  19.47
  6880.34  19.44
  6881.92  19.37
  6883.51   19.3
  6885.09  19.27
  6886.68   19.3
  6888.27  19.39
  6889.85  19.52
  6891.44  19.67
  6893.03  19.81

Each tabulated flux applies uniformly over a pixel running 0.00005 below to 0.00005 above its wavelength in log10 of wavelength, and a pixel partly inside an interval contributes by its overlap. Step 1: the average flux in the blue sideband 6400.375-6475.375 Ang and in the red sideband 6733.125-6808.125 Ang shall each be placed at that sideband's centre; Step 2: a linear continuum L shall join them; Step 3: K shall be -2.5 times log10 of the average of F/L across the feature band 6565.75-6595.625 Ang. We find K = -0.20 mag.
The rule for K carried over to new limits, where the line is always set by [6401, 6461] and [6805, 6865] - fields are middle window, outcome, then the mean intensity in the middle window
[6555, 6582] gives -0.20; 26.1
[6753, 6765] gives 0.05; 18.6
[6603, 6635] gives -0.16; 24.5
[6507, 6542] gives -0.21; 26.9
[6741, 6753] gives 0.07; 18.2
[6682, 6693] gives 0.03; 19.7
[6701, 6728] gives 0.04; 19.1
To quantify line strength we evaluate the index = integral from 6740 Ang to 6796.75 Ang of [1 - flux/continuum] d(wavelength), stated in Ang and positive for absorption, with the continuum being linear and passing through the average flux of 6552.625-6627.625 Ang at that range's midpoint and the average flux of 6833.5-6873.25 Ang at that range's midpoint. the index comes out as 6.1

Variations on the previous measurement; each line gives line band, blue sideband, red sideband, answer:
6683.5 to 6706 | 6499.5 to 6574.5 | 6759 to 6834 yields 1.7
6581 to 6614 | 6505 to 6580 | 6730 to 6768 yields -1.1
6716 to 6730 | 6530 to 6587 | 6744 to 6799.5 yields 1.6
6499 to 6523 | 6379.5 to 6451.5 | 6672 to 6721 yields -4.9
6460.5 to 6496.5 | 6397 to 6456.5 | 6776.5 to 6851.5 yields -3.6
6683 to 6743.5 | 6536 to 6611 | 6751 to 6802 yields 4.7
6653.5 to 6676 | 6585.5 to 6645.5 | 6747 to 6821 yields 1.2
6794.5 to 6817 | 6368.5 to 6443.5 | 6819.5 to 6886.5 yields 1.0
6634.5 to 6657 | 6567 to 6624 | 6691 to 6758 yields -0.1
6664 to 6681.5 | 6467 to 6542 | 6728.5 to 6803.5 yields -0.2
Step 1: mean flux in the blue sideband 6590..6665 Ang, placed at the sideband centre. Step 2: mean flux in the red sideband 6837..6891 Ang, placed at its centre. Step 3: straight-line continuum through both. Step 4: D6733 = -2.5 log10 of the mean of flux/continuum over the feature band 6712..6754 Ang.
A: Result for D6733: 0.18 mag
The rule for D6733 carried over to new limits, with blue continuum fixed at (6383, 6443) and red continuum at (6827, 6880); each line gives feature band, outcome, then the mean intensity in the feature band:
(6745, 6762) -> 0.06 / 18.3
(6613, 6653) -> -0.16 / 23.7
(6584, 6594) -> -0.22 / 25.4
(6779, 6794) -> 0.08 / 17.7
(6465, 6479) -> -0.17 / 25.3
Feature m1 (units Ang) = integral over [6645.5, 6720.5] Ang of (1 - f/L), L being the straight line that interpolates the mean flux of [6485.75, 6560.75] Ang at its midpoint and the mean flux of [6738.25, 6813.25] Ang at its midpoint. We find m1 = 2.11 Ang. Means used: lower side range 26.2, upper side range 18.4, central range 20.6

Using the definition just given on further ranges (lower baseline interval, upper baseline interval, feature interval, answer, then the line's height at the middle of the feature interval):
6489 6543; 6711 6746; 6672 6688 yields -0.3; 20.1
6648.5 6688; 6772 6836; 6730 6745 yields 1.0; 19.7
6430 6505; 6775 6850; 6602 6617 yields -2.2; 21.9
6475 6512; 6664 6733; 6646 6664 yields -0.8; 20.9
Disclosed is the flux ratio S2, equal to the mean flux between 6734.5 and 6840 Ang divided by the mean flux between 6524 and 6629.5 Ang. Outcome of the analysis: 0.71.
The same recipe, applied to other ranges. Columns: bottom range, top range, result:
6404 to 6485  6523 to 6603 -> 1.10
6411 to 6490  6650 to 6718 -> 0.86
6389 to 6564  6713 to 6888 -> 0.75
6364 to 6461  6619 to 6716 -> 0.97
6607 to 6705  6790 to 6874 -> 0.83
